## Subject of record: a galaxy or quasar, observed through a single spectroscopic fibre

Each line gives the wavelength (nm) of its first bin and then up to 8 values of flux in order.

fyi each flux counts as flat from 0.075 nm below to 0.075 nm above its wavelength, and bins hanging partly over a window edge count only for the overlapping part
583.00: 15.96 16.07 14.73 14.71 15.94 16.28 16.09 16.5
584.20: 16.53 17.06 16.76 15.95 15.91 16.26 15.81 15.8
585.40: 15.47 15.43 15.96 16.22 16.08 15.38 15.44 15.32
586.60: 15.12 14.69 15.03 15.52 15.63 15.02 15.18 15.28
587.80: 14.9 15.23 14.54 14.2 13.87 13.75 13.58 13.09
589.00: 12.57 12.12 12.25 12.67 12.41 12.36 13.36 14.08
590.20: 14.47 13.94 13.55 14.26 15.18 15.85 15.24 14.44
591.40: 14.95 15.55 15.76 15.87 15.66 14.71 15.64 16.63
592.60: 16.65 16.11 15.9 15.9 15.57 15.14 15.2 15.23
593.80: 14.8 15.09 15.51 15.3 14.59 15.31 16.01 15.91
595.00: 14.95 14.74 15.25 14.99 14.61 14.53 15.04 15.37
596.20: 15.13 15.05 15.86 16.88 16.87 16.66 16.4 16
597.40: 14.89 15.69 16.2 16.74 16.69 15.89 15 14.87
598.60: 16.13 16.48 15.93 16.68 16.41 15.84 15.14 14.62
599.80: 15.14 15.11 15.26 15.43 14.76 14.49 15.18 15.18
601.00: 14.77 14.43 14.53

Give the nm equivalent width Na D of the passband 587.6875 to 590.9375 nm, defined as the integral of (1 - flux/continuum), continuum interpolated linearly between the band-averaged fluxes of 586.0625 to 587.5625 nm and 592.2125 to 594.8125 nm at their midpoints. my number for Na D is 0.352 nm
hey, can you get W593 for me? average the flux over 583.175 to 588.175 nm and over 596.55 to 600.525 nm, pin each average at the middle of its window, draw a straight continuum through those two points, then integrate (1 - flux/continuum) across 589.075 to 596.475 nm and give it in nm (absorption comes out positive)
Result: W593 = 0.40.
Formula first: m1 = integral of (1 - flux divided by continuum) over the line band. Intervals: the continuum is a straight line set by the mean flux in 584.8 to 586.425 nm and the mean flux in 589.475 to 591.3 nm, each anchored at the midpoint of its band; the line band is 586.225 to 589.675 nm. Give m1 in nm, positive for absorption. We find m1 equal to 0.165 nm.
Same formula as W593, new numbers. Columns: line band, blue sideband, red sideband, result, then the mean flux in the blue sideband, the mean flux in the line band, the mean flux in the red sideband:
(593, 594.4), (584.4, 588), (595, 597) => 0.02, 15.6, 15.3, 15.4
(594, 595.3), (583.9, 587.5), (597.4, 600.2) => 0.04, 15.8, 15.3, 15.7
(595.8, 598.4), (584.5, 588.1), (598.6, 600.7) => -0.06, 15.5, 15.9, 15.5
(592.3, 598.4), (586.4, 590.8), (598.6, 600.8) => -0.28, 14.1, 15.6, 15.5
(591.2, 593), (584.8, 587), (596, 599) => 0.01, 15.6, 15.7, 15.9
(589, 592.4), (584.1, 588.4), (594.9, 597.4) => 0.28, 15.5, 14.3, 15.5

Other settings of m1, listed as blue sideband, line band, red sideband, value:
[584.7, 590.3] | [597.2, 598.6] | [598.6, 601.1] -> -0.05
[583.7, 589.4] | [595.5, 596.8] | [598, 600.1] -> 0.01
